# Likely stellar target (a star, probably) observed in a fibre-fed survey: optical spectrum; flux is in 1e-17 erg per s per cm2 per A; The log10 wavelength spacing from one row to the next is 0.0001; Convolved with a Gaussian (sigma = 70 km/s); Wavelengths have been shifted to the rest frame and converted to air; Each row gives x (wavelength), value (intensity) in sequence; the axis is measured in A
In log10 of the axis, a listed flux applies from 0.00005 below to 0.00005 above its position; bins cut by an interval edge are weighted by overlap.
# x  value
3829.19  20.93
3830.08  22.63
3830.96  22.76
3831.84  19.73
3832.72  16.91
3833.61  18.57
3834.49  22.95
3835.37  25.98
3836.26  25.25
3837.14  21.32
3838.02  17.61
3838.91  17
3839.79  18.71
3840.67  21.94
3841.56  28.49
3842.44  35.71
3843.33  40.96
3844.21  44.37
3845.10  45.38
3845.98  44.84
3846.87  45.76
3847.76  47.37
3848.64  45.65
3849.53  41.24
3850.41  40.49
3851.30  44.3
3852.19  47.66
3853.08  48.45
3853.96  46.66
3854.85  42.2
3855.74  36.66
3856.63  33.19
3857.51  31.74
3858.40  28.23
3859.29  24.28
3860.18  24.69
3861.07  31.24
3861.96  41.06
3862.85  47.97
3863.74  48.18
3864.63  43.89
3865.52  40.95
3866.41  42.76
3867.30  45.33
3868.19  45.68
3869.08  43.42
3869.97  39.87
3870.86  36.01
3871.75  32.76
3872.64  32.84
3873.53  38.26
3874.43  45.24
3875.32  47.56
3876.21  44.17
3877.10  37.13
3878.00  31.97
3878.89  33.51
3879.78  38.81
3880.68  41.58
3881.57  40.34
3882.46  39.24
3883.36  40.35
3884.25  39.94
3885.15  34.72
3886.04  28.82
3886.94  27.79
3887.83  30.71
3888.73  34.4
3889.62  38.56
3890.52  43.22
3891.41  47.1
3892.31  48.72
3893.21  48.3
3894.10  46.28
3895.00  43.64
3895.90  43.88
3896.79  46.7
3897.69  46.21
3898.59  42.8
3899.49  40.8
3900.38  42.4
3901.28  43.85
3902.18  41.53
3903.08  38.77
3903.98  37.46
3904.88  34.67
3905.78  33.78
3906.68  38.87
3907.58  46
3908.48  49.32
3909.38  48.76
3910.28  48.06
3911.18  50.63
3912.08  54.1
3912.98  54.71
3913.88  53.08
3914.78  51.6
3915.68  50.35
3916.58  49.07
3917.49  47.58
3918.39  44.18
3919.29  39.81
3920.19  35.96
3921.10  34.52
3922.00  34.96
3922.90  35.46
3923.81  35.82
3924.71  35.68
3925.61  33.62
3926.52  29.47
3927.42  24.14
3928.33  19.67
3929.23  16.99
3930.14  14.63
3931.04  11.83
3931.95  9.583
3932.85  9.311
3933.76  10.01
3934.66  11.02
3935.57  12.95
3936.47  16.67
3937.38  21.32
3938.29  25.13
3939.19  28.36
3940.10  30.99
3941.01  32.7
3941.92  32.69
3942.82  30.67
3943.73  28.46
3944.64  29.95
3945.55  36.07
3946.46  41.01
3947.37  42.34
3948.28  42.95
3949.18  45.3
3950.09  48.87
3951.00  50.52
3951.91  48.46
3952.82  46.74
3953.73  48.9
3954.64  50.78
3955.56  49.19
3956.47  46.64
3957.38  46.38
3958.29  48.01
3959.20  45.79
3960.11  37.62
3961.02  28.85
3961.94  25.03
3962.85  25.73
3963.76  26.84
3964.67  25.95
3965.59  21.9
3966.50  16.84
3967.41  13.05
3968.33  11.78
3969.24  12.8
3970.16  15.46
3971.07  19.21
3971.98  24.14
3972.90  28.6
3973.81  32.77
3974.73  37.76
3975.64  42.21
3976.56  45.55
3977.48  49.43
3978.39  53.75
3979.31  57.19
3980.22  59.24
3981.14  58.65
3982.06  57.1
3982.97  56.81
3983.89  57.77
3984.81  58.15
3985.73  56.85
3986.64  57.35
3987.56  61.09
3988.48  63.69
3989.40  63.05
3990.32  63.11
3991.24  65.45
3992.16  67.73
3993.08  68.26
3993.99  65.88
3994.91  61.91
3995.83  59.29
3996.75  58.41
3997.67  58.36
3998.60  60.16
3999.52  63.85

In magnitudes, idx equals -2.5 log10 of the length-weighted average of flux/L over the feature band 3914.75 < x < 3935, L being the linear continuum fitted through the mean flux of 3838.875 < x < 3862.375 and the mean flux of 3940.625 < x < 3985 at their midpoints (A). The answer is 0.280 mag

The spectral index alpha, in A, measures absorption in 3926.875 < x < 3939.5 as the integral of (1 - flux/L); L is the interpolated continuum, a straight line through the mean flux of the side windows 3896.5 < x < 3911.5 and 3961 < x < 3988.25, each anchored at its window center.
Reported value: 7.5 A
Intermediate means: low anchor 42.9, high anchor 38.3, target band 16.5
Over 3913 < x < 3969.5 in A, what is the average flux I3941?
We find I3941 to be 32.7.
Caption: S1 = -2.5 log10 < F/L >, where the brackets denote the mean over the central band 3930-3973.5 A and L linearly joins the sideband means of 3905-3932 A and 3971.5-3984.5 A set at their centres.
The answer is 0.403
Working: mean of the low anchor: 38.1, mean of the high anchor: 47.3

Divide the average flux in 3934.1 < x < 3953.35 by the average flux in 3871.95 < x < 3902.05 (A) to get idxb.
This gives 0.83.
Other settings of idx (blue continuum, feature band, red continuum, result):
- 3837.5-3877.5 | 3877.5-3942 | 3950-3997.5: 0.14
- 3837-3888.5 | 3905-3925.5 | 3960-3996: -0.09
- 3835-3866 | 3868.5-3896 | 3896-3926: 0.02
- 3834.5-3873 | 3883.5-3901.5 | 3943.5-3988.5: -0.08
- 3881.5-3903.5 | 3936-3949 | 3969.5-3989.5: 0.37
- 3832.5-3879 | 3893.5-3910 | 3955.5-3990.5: -0.12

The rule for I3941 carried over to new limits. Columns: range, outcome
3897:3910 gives 41.9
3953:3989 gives 40.5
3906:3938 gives 33.6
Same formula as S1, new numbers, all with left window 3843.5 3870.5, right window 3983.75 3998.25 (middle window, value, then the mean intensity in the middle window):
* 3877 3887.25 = 0.23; 36.2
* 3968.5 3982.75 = 0.45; 39.4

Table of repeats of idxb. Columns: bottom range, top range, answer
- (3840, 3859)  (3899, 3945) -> 0.86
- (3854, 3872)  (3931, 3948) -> 0.65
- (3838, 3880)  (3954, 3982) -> 0.93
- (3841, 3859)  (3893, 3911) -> 1.06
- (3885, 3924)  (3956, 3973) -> 0.64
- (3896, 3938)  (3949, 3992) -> 1.21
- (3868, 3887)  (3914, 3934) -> 0.82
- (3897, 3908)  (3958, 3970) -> 0.63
